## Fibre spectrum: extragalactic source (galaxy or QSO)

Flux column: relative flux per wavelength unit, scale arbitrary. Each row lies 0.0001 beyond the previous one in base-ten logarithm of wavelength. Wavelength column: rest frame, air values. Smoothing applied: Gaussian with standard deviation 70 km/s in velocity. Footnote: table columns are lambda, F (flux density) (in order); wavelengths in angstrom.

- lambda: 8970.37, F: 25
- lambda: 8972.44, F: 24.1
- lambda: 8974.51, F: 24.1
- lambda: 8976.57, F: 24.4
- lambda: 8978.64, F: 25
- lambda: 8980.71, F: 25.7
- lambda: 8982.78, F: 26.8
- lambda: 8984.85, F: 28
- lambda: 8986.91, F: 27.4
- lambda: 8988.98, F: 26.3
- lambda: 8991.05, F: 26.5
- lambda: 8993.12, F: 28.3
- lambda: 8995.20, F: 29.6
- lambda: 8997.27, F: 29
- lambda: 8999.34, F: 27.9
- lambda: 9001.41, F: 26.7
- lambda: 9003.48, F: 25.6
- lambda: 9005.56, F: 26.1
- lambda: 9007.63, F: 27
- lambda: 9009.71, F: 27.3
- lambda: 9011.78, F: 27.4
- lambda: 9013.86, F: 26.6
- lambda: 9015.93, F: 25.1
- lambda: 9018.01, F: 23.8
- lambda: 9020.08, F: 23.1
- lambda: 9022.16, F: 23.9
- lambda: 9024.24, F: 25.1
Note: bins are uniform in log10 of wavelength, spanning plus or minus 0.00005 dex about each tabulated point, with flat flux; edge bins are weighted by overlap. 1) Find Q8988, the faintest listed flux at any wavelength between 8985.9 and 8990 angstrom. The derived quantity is 26.3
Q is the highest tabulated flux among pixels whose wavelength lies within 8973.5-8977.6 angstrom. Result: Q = 24.4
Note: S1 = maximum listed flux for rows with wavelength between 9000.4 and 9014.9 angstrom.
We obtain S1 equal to 27.4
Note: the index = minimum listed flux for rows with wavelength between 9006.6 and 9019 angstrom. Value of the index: 23.8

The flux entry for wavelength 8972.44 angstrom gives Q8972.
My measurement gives 24.1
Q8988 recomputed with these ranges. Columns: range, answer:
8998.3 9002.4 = 26.7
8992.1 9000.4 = 27.9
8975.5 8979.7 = 24.4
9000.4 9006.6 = 25.6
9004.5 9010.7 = 26.1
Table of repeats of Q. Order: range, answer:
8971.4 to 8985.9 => 28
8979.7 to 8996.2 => 29.6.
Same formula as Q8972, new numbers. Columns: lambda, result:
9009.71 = 27.3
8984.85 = 28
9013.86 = 26.6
